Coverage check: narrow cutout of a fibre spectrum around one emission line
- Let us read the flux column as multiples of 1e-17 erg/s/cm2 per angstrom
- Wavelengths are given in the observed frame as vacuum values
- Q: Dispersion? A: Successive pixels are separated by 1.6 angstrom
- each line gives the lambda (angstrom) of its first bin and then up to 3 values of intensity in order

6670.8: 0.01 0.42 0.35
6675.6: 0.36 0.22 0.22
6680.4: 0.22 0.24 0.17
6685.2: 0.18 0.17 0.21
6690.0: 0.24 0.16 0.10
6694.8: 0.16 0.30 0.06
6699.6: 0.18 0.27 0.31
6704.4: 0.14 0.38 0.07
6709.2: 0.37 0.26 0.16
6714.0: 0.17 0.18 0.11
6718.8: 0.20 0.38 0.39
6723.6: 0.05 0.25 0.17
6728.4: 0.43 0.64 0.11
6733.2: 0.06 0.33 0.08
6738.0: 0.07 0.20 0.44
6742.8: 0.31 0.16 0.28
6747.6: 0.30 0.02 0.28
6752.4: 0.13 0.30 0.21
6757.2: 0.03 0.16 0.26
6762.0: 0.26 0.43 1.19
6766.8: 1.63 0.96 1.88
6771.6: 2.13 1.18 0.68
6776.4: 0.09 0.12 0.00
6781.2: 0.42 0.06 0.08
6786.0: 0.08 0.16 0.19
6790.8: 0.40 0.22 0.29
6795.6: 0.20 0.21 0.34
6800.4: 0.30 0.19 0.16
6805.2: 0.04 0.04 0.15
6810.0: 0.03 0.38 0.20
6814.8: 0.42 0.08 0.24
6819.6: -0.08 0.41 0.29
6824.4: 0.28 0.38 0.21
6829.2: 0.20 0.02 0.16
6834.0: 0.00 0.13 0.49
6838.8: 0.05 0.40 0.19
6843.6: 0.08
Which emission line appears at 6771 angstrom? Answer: [O II]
